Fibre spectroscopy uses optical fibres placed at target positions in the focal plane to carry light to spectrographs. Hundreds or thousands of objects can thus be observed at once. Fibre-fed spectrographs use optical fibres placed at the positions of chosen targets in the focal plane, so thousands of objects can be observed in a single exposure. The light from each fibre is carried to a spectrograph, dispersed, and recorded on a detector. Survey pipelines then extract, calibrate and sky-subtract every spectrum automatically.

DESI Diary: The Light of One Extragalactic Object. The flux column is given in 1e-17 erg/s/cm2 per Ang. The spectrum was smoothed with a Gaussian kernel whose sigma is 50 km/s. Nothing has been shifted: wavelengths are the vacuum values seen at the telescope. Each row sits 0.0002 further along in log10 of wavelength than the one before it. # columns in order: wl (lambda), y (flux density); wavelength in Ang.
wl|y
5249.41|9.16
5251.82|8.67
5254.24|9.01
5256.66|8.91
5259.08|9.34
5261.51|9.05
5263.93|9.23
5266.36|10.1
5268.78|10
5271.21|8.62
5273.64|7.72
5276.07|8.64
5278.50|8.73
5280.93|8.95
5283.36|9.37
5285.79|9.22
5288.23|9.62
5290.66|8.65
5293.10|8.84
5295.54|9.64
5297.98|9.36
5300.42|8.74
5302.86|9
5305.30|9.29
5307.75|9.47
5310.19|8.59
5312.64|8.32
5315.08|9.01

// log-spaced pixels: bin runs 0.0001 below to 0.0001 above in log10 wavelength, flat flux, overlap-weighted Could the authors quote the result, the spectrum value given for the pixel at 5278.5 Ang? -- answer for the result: 8.73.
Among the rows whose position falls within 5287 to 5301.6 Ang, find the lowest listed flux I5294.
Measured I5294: 8.65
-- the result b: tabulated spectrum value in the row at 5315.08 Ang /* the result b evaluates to 9.01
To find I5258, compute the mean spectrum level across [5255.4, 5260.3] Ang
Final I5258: 9.11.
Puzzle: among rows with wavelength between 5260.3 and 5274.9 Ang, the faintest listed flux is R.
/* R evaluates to 7.72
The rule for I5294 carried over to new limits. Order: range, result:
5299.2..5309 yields 8.74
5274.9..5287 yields 8.64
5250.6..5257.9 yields 8.67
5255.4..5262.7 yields 8.91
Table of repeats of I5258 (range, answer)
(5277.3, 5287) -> 9.08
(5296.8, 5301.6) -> 9.05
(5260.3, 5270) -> 9.6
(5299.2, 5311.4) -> 9.02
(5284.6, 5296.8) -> 9.19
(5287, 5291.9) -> 9.13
